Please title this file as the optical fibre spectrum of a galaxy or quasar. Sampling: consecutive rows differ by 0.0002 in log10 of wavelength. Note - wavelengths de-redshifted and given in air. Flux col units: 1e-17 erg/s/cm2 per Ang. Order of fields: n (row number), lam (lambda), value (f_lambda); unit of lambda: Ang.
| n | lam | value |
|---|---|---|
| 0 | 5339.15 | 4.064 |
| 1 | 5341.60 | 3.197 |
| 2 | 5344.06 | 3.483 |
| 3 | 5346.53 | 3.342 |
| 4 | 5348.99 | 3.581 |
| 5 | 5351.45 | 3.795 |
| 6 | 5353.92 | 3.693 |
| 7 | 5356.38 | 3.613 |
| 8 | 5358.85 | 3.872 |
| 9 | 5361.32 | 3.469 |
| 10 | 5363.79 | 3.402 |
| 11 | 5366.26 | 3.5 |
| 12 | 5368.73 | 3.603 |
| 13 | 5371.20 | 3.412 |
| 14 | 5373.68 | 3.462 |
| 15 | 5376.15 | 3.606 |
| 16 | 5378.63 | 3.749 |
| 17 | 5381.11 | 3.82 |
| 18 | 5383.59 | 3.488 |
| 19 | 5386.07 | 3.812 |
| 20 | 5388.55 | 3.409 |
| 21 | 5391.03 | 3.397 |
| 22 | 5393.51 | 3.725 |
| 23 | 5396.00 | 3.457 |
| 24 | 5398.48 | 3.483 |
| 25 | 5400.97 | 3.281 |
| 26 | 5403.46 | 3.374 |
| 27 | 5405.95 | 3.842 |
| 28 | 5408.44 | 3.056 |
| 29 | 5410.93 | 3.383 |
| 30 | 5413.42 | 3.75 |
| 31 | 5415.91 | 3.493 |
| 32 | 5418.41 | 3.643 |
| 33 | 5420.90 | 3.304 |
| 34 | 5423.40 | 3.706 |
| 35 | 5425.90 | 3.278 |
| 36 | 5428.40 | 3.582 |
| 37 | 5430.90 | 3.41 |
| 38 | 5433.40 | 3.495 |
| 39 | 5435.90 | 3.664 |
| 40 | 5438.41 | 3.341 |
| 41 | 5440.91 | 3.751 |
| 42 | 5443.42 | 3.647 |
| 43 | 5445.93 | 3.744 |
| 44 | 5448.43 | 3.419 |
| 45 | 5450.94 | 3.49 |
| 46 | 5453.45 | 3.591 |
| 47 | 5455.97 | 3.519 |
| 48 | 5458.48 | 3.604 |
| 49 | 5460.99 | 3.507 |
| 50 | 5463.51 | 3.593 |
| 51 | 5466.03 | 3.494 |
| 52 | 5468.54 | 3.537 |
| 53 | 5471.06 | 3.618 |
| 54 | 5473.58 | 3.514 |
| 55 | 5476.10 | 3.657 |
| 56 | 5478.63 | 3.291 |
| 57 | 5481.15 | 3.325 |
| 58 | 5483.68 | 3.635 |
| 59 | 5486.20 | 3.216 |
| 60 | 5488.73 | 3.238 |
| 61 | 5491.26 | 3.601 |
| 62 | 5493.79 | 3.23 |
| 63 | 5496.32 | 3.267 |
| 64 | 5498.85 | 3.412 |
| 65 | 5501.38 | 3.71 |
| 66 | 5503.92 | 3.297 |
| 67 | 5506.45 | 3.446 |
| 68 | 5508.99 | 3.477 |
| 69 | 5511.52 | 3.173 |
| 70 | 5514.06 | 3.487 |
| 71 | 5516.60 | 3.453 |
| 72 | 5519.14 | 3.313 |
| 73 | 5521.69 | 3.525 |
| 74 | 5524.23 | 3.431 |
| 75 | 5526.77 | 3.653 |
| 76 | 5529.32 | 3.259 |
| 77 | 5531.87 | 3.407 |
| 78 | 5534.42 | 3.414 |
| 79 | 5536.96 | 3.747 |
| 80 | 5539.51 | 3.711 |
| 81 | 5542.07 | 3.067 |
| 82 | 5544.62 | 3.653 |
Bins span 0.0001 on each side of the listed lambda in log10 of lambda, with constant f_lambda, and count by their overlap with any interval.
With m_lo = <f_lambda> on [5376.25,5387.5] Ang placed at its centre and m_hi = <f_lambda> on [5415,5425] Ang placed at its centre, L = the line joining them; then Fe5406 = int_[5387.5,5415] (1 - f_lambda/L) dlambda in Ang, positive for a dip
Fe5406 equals 1.08 Ang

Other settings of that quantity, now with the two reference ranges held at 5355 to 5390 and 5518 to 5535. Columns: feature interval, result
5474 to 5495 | 0.4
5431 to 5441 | 0.0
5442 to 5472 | -0.6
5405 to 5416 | 0.2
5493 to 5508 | 0.2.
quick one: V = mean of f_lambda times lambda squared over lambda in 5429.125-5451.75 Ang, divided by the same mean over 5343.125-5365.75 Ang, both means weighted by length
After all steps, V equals 1.02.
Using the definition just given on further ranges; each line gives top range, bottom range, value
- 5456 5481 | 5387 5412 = 1.05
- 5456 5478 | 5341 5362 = 1.04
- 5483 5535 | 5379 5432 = 1.01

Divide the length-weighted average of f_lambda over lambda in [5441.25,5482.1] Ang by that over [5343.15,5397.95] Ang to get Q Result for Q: 1.0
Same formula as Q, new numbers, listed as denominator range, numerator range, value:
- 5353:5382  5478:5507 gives 0.94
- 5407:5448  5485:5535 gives 0.97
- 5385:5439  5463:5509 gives 0.99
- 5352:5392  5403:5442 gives 0.98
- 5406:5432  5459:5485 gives 1.01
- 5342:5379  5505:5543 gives 0.97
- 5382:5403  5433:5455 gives 1.02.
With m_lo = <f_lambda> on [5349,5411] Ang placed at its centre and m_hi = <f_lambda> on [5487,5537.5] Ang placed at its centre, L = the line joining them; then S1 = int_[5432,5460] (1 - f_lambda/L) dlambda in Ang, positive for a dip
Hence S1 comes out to -0.7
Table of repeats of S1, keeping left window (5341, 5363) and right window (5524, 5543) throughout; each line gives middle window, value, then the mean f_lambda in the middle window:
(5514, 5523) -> 0.1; 3.44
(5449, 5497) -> 0.4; 3.47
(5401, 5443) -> 0.3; 3.5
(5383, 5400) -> 0.0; 3.54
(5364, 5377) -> 0.2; 3.51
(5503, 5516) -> 0.4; 3.38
